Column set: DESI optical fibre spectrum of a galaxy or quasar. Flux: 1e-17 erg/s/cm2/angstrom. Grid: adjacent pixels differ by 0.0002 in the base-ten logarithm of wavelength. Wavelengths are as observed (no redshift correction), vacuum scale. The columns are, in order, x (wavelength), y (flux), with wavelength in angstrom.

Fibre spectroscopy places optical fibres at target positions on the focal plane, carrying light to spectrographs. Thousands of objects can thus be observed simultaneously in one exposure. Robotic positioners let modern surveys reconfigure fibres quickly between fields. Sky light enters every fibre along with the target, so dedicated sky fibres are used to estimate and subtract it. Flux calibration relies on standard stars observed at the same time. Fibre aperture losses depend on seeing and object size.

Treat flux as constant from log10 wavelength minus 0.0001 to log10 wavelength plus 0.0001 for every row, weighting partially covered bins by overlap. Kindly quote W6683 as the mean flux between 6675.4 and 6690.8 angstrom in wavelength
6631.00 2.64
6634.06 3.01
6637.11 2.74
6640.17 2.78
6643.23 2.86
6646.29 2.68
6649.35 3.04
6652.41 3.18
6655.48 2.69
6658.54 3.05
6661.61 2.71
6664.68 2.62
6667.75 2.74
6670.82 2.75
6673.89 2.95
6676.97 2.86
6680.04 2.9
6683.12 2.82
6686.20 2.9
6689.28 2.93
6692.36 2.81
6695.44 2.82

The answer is 2.88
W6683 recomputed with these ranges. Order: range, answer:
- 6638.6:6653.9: 2.91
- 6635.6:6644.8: 2.79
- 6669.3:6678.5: 2.85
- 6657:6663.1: 2.88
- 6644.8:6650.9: 2.86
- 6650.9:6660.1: 2.97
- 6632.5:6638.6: 2.87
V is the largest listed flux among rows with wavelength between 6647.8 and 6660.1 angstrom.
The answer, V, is 3.18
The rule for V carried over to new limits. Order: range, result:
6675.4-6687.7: 2.9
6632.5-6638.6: 3.01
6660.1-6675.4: 2.95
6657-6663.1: 3.05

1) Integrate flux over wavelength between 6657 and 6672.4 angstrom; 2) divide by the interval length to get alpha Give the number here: 2.78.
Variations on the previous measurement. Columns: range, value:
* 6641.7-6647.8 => 2.77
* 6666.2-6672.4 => 2.75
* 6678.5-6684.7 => 2.86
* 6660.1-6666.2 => 2.66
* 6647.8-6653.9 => 3.11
